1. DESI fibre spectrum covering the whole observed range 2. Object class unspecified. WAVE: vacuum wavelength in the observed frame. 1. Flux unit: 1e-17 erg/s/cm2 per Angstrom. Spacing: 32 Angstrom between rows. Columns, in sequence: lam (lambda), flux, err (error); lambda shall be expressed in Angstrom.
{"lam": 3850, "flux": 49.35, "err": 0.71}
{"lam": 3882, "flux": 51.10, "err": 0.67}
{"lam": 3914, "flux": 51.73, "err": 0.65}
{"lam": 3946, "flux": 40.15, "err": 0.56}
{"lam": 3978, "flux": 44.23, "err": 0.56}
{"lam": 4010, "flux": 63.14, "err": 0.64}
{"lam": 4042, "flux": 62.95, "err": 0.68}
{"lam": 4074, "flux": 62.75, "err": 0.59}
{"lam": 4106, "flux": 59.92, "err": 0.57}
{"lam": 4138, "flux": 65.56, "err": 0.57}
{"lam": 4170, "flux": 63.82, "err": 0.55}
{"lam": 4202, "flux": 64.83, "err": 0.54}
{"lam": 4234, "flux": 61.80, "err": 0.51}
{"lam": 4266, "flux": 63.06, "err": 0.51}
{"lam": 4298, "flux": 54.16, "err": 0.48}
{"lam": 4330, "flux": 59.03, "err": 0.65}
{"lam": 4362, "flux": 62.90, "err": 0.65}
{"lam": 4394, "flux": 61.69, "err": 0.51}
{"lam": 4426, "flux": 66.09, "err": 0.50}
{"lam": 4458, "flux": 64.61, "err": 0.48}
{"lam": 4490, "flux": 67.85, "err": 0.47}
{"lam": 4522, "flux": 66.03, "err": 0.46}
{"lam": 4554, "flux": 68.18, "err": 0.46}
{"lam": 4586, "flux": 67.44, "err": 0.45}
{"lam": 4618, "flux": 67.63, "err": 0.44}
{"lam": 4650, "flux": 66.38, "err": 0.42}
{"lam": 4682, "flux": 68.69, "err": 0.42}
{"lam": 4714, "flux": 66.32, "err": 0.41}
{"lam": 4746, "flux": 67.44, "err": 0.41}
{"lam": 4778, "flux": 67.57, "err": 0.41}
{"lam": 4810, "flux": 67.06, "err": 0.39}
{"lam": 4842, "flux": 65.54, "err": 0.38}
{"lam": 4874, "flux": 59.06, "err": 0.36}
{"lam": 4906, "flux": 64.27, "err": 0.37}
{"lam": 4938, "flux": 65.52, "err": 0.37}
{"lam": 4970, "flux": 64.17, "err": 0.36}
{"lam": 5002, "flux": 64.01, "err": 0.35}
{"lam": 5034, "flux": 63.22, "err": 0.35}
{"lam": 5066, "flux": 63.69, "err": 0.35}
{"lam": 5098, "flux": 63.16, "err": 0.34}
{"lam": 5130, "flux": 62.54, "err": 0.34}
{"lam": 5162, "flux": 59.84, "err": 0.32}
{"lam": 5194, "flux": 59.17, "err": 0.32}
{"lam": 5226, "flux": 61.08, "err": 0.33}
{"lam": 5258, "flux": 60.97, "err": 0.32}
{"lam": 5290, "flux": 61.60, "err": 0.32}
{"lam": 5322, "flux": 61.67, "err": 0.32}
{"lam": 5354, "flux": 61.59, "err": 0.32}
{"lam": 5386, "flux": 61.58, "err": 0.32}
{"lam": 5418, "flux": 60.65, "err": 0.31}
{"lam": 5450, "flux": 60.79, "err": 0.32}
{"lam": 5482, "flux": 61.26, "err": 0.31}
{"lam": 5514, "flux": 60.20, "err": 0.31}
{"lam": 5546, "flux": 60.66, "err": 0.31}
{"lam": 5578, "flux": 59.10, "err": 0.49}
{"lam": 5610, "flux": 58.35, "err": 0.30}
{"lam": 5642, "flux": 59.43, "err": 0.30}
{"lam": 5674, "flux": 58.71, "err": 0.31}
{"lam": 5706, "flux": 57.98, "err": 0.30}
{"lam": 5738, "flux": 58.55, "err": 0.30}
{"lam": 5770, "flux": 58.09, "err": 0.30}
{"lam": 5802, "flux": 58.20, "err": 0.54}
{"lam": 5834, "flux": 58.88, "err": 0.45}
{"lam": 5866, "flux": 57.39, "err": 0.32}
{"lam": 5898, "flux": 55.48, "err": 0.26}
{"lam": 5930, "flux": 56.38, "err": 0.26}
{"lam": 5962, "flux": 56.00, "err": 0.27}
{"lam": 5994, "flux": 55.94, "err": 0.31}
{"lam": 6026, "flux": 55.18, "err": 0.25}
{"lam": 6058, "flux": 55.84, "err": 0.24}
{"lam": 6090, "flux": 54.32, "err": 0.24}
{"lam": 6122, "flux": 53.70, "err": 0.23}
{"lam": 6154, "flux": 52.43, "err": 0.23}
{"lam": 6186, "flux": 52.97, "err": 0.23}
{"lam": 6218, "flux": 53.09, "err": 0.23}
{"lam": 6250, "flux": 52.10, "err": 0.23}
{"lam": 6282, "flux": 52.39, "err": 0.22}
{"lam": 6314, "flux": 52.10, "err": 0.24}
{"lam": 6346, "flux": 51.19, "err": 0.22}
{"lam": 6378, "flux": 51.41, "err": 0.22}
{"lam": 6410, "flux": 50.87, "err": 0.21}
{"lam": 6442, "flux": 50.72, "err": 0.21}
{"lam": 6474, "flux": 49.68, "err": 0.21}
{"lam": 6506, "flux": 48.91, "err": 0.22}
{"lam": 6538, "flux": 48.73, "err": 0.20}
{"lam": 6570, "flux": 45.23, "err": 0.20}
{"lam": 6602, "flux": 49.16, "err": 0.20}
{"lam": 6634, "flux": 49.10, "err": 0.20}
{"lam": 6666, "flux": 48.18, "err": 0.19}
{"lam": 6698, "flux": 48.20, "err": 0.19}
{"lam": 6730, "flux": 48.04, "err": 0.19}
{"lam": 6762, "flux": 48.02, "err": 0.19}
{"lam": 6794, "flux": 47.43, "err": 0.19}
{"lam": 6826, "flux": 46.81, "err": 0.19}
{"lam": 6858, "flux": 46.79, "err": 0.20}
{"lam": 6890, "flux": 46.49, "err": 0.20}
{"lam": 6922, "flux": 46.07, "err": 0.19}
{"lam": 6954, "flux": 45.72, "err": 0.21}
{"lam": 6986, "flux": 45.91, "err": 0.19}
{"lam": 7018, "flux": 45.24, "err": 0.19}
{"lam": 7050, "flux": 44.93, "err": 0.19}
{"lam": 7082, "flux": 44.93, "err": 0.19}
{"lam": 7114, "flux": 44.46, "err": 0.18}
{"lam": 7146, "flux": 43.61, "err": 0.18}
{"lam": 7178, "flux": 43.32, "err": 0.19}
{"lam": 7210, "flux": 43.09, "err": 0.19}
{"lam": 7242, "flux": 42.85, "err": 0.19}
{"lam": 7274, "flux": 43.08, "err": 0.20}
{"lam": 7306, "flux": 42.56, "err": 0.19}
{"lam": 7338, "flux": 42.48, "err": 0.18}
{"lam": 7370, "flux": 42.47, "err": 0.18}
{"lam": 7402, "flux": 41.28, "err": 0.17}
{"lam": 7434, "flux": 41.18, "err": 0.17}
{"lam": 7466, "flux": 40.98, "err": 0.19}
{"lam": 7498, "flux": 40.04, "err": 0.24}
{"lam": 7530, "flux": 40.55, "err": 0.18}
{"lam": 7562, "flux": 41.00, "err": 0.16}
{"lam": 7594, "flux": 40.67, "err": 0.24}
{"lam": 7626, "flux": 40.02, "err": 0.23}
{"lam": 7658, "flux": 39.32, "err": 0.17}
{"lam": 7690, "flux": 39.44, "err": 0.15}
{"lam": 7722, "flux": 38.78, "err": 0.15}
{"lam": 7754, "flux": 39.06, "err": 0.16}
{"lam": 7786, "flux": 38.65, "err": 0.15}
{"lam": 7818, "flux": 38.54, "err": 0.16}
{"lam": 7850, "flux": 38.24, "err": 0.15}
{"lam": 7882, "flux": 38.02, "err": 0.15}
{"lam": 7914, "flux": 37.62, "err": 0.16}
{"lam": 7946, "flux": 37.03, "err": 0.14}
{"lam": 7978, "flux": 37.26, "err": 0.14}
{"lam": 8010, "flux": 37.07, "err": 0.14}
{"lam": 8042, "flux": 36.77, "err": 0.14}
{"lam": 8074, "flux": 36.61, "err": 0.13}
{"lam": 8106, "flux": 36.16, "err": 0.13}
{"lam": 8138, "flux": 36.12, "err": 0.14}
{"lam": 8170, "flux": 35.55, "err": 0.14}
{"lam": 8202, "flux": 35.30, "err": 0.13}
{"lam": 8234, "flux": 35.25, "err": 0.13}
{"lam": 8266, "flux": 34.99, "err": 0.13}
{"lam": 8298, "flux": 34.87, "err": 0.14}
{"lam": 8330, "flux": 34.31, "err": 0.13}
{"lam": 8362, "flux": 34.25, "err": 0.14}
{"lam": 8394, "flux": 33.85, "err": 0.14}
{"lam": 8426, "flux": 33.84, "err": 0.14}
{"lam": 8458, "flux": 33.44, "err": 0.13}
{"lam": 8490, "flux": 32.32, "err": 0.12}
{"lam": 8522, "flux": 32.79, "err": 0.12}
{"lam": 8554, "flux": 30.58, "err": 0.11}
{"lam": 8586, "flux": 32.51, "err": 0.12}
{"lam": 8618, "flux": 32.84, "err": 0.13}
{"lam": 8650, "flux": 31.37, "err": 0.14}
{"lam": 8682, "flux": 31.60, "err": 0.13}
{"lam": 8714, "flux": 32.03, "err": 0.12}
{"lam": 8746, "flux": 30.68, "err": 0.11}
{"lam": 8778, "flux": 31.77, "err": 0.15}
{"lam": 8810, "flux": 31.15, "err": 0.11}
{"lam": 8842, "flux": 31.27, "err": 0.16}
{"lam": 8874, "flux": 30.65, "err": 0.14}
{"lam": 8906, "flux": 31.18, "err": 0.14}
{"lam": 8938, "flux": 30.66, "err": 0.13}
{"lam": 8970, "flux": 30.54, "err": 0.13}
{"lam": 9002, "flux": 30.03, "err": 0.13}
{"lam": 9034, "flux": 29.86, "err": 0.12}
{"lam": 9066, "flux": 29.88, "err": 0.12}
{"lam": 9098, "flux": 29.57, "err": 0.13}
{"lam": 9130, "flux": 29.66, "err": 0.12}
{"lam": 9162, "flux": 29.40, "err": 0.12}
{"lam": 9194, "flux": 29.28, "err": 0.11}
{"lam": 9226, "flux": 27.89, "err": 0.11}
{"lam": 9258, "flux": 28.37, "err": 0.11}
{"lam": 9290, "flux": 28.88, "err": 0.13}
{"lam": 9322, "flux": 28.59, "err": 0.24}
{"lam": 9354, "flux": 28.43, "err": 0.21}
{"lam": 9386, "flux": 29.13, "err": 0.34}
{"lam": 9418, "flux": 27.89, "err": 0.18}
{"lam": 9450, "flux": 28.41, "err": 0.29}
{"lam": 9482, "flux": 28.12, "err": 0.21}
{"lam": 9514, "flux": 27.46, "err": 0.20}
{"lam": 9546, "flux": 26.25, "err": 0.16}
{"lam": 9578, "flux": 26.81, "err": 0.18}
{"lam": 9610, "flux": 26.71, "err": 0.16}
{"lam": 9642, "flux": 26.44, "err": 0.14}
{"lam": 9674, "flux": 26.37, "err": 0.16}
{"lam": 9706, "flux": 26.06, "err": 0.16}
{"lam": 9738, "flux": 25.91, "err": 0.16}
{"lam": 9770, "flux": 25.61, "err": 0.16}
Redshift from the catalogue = 0.00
